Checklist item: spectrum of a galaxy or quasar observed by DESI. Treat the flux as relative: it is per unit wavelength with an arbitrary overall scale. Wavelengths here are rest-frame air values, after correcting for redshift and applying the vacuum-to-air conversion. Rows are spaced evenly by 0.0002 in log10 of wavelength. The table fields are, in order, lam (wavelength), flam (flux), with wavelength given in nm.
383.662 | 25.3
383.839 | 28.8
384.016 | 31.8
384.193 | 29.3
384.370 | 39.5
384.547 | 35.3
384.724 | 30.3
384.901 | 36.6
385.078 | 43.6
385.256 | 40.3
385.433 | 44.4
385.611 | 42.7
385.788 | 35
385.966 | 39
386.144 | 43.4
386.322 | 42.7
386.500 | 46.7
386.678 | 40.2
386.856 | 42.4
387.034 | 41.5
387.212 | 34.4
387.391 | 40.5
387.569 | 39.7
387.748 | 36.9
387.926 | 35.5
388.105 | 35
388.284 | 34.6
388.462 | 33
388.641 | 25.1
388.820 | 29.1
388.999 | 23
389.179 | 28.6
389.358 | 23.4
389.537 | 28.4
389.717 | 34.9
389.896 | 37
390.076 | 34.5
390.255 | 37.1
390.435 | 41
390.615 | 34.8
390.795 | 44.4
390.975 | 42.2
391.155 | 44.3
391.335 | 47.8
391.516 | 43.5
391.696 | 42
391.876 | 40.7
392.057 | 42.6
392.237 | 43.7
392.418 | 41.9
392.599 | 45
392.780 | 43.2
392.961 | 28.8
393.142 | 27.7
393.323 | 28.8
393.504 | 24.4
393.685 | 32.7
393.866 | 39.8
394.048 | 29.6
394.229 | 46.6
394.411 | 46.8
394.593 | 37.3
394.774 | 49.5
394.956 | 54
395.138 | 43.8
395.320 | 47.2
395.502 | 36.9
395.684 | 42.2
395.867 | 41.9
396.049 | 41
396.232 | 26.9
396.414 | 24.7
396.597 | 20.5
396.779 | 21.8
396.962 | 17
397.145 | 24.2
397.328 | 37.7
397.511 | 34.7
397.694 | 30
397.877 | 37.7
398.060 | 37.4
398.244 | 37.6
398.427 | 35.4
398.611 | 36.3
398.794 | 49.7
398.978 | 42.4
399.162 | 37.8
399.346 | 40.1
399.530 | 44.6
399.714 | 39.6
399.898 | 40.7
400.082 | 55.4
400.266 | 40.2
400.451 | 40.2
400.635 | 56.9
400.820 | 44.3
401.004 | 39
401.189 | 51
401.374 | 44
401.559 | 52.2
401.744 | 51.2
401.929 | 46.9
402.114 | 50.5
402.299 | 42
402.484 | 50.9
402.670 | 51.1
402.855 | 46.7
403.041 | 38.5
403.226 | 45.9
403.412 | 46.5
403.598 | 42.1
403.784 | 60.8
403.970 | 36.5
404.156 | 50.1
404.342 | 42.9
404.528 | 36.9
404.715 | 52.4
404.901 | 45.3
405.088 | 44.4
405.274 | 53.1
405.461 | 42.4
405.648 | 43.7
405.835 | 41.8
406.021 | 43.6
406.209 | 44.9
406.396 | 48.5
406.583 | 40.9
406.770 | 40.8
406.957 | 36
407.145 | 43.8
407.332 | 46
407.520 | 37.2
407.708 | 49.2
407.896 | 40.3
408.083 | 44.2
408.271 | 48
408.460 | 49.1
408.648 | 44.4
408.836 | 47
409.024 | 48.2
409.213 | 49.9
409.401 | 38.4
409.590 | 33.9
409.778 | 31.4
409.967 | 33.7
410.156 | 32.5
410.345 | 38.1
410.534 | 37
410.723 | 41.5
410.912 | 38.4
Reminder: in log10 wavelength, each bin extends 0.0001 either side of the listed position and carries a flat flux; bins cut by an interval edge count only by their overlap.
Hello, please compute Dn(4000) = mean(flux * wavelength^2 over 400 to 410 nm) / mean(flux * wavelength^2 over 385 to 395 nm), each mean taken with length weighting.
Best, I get 1.3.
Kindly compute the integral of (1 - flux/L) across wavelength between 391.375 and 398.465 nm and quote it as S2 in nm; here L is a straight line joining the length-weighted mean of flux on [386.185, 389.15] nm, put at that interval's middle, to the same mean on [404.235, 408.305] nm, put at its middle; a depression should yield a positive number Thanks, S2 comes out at 0.44 nm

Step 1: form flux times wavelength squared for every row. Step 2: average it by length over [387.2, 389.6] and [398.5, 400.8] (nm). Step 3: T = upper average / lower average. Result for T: 1.45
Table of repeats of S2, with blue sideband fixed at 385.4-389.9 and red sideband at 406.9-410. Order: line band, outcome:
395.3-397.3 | 0.400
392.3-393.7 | 0.123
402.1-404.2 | -0.291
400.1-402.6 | -0.423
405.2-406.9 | -0.093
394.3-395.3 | -0.213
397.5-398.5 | 0.095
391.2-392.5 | -0.208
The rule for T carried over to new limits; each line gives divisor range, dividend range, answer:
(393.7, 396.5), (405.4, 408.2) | 1.13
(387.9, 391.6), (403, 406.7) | 1.39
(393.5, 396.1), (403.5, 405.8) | 1.16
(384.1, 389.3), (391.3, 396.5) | 1.11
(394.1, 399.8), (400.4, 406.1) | 1.28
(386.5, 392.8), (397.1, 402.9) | 1.20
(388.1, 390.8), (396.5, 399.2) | 1.07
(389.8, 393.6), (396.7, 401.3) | 1.04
